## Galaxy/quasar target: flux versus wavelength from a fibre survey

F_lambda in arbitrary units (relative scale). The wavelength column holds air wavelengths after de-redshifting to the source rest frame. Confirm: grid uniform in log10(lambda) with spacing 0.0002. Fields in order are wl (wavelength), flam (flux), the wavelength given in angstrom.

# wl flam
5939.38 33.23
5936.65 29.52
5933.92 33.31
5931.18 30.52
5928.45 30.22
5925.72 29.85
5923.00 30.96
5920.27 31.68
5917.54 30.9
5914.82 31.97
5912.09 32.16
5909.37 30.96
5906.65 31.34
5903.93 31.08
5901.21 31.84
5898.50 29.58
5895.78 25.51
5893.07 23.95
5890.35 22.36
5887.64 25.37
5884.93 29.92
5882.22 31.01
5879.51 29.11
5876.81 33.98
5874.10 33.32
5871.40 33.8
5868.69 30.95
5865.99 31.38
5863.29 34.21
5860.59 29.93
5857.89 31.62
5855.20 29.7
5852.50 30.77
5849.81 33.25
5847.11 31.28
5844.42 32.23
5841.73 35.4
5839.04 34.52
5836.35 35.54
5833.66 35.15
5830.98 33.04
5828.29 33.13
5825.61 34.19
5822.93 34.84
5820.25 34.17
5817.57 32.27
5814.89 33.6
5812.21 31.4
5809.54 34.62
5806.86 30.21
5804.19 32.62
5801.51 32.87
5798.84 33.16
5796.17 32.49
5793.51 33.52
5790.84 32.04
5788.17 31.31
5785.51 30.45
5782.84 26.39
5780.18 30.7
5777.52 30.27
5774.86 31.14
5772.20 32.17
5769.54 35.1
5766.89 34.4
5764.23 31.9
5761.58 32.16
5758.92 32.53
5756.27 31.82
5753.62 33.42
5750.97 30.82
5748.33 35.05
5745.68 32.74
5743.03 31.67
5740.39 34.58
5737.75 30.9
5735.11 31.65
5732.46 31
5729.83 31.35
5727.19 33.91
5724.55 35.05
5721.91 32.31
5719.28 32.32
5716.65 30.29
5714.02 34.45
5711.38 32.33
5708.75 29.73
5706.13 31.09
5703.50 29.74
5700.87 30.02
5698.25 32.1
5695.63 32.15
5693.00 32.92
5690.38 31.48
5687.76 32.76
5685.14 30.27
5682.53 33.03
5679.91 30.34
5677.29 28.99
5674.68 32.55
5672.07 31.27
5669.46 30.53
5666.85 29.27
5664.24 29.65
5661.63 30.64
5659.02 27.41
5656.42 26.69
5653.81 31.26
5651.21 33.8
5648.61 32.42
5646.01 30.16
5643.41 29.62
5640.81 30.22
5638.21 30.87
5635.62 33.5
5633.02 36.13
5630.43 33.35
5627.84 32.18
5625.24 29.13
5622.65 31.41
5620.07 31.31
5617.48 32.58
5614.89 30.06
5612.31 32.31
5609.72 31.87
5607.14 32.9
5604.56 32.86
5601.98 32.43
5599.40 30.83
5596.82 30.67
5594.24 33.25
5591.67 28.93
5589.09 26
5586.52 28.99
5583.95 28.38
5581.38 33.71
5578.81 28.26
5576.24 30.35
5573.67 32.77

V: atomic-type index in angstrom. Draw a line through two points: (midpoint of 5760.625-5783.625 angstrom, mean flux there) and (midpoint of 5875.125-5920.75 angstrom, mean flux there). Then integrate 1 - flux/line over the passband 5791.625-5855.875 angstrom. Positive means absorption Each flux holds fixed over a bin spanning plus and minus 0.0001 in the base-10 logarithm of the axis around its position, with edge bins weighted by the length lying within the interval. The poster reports -4.8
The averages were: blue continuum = 31.7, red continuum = 29.6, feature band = 33.1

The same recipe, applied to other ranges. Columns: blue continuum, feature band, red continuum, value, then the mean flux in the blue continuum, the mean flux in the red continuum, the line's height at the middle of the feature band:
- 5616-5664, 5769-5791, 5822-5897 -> 0.33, 31.2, 31.4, 31.3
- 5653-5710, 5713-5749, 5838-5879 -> -1.73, 30.6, 32.3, 31.1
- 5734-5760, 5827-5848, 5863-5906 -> -2.15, 32.5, 29.8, 30.7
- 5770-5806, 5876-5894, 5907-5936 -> 1.98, 31.5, 31.2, 31.3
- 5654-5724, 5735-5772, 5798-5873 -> -1.14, 31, 32.8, 31.8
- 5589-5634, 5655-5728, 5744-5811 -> 1.68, 31.7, 32.1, 31.9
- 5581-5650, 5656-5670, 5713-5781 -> 1.16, 31.3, 32.5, 31.7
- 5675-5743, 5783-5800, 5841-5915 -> -0.30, 31.8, 30.6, 31.2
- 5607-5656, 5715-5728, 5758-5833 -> -0.27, 31.7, 32.4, 32.1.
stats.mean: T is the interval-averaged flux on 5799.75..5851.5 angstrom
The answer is 33.4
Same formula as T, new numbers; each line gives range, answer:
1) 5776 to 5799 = 31.1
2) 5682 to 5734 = 31.9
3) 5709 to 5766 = 32.4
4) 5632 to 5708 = 31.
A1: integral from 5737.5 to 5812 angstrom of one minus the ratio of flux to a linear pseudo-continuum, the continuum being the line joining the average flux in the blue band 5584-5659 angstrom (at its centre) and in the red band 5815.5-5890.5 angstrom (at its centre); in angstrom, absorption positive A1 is -0.8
